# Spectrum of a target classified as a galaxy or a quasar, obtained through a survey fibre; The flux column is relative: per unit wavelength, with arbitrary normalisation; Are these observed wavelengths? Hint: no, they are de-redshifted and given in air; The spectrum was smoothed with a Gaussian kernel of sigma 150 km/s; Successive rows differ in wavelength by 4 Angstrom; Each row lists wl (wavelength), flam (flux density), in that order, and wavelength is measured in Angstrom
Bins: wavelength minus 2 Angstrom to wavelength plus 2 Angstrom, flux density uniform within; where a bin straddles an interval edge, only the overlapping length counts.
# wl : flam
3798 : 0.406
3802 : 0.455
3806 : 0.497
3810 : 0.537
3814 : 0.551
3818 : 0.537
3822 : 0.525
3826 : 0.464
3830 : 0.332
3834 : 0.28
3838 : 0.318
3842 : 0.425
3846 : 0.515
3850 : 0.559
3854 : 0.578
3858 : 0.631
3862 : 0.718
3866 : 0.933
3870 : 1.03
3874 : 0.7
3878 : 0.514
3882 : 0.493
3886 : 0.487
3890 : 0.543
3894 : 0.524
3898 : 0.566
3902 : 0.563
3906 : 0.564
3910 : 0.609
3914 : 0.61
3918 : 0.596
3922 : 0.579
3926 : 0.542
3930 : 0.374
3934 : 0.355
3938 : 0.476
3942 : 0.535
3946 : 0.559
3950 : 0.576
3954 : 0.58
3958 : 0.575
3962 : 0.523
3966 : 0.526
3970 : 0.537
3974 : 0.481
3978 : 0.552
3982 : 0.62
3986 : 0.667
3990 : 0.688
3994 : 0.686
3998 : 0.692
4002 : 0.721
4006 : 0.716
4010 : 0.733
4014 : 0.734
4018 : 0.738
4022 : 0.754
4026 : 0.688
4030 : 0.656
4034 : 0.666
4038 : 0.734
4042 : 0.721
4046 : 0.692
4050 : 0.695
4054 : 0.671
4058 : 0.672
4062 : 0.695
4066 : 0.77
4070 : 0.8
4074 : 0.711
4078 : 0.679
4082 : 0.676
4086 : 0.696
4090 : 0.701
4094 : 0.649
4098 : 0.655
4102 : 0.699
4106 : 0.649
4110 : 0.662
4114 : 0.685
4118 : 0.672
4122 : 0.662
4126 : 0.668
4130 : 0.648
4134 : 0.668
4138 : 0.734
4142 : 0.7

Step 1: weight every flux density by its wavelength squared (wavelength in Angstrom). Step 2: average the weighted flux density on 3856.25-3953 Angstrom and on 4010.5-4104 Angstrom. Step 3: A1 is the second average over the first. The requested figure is 1.3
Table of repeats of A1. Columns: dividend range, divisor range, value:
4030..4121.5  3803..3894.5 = 1.41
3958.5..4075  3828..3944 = 1.31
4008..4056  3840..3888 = 1.22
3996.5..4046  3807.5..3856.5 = 1.67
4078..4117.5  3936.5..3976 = 1.35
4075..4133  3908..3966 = 1.37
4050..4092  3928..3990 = 1.40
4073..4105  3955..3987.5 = 1.29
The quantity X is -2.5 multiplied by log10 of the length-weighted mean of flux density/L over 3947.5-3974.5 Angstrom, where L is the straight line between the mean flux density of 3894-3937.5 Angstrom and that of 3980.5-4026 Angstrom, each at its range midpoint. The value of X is 0.14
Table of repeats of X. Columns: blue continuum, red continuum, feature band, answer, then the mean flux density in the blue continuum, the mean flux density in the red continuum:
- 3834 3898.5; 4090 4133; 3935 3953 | 0.16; 0.587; 0.667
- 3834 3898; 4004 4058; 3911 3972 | 0.21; 0.587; 0.706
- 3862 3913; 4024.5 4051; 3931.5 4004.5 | 0.16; 0.63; 0.693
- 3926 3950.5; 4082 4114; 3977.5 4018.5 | -0.24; 0.478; 0.674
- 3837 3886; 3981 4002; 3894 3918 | 0.11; 0.619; 0.678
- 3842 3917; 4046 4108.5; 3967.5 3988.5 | 0.14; 0.613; 0.694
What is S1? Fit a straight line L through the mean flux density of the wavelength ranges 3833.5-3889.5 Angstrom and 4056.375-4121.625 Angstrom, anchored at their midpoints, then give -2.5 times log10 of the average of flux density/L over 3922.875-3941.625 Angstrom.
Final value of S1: 0.34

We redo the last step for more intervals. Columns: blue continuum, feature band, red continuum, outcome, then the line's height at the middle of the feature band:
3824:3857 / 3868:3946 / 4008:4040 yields -0.06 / 0.539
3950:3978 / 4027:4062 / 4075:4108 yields -0.10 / 0.627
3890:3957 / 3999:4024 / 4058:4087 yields -0.14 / 0.643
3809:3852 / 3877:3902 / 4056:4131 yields -0.03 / 0.508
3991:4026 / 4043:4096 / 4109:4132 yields -0.02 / 0.69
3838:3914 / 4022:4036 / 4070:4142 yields -0.05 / 0.654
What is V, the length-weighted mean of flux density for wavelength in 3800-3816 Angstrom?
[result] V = 0.51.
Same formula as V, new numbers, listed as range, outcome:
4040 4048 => 0.706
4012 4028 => 0.728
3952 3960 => 0.577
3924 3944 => 0.456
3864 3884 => 0.734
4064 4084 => 0.727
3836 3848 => 0.419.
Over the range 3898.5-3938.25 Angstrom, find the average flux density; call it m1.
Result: 0.531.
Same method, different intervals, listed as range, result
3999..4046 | 0.713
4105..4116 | 0.667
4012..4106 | 0.701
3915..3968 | 0.524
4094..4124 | 0.668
